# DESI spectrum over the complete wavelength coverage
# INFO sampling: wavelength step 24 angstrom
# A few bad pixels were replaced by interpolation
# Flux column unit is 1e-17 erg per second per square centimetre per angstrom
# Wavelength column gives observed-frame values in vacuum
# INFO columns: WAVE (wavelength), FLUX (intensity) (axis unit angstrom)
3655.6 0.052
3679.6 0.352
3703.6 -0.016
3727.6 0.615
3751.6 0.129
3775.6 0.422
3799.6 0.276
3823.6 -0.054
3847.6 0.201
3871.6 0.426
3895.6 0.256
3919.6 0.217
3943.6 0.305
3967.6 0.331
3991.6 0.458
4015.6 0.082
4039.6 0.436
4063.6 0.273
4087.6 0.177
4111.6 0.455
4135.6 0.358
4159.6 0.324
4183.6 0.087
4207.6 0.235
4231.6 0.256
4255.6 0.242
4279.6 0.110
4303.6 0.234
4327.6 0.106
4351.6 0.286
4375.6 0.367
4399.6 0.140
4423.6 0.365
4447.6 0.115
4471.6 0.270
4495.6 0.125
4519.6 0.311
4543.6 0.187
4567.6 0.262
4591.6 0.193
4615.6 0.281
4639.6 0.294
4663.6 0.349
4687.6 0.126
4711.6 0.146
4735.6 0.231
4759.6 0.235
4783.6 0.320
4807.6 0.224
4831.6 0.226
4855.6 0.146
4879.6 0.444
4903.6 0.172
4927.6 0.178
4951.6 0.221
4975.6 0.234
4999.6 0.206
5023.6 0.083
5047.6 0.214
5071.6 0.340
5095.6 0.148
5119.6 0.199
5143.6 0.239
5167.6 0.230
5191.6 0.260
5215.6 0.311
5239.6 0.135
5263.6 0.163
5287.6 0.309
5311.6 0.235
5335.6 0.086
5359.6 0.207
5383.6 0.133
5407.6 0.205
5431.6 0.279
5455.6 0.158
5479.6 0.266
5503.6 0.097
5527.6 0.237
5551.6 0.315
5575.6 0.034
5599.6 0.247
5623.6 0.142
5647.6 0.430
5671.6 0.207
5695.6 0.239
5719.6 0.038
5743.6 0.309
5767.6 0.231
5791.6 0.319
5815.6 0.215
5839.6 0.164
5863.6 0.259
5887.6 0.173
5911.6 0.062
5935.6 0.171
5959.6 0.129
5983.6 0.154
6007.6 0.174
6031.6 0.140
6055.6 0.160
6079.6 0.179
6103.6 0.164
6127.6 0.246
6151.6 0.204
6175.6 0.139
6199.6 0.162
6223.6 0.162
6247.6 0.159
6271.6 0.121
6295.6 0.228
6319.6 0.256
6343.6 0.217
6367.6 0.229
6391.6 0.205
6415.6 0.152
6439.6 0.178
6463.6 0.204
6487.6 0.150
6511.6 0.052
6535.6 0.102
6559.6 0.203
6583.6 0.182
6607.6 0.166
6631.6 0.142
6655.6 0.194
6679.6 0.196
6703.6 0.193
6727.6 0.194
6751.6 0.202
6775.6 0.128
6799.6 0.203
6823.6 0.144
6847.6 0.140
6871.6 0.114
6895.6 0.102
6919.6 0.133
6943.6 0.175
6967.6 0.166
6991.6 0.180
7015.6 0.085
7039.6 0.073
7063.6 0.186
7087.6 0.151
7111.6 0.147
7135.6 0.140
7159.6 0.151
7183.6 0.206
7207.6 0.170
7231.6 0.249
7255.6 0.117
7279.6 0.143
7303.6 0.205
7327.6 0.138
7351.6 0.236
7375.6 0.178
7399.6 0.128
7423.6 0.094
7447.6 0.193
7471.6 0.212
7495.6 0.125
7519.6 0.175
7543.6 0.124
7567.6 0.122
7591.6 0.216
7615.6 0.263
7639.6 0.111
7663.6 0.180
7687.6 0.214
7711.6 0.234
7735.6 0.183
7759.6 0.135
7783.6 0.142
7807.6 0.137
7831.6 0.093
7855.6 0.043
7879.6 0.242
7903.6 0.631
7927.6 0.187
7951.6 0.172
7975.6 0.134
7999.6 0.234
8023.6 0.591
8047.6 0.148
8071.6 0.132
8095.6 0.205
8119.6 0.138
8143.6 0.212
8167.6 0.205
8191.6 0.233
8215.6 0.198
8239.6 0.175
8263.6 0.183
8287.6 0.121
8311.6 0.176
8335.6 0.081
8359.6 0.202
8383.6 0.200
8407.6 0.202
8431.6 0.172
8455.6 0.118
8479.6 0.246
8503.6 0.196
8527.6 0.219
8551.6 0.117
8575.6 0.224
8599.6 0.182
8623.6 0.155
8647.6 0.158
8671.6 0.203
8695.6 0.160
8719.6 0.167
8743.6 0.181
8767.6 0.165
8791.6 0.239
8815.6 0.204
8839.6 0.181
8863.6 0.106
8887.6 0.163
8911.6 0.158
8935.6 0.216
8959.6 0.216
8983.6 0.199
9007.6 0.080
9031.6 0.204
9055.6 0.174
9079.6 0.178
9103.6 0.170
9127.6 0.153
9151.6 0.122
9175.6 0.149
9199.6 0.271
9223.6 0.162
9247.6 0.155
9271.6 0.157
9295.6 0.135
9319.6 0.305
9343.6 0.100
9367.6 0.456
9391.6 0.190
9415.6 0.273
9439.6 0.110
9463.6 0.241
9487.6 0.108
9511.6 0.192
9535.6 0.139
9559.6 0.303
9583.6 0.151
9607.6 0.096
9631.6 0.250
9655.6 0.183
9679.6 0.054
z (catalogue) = 1.119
